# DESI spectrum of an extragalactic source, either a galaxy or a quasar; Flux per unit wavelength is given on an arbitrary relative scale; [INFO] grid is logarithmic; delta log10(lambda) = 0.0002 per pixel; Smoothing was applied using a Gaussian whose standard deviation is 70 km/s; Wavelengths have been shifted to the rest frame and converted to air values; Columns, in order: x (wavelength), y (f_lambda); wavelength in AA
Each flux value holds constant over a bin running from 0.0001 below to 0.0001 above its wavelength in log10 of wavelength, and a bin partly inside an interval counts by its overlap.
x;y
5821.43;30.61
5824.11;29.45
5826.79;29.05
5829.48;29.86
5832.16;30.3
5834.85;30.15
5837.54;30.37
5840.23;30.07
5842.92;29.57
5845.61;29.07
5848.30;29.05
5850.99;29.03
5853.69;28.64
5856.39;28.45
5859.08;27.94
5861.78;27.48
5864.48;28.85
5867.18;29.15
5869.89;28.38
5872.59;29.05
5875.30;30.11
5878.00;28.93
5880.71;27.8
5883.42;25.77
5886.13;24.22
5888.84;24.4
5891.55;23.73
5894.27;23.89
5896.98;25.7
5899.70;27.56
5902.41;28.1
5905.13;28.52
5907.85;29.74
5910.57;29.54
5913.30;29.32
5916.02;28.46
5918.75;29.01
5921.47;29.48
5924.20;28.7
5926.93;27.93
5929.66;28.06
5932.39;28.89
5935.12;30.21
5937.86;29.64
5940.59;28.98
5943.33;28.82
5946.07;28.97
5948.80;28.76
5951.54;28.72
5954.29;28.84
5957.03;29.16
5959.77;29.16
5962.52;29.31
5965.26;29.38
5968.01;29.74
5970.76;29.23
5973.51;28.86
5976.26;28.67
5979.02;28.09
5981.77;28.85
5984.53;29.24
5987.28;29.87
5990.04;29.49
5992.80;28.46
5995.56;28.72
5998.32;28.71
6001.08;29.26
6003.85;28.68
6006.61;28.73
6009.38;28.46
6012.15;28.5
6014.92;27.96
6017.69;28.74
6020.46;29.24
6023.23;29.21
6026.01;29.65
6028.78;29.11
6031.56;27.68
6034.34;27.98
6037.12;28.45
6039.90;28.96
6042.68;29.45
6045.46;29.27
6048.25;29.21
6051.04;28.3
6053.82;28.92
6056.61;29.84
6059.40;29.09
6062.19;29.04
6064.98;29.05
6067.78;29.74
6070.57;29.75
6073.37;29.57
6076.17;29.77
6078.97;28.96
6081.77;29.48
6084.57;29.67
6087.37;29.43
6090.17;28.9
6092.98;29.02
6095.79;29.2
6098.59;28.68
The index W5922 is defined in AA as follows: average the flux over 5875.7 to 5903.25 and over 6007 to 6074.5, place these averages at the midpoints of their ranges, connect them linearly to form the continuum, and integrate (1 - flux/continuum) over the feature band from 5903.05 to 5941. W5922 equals -3.25 AA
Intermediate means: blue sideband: 26.1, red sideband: 29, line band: 29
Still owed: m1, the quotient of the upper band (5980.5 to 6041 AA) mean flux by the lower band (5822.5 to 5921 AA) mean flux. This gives 1.0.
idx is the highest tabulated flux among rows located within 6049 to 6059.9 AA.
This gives 29.84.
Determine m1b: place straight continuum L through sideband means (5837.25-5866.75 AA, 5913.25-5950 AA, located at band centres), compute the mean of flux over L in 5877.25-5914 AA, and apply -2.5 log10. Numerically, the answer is 0.08 mag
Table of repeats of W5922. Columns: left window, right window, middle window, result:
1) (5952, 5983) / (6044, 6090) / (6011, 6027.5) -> 0.16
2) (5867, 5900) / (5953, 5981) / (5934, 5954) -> -0.51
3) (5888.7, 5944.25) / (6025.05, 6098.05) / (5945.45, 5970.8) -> -0.65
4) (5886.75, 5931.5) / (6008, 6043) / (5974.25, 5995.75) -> -0.47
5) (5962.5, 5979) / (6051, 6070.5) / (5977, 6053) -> 0.90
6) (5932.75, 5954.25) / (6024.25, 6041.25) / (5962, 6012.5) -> -0.14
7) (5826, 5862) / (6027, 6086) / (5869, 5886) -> 0.70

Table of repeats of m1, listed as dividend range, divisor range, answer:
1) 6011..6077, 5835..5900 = 1.04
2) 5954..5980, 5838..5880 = 1.00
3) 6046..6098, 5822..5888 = 1.02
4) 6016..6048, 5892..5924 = 1.03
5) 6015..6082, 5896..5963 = 1.01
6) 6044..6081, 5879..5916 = 1.09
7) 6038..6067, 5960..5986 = 1.00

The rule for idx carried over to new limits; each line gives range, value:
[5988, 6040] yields 29.65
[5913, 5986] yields 30.21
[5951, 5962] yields 29.16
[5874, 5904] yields 30.11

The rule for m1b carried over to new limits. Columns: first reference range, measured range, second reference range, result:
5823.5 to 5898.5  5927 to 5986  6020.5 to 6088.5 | -0.01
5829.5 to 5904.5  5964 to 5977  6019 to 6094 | -0.02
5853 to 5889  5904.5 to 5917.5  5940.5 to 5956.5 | -0.03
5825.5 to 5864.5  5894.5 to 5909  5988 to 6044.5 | 0.06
